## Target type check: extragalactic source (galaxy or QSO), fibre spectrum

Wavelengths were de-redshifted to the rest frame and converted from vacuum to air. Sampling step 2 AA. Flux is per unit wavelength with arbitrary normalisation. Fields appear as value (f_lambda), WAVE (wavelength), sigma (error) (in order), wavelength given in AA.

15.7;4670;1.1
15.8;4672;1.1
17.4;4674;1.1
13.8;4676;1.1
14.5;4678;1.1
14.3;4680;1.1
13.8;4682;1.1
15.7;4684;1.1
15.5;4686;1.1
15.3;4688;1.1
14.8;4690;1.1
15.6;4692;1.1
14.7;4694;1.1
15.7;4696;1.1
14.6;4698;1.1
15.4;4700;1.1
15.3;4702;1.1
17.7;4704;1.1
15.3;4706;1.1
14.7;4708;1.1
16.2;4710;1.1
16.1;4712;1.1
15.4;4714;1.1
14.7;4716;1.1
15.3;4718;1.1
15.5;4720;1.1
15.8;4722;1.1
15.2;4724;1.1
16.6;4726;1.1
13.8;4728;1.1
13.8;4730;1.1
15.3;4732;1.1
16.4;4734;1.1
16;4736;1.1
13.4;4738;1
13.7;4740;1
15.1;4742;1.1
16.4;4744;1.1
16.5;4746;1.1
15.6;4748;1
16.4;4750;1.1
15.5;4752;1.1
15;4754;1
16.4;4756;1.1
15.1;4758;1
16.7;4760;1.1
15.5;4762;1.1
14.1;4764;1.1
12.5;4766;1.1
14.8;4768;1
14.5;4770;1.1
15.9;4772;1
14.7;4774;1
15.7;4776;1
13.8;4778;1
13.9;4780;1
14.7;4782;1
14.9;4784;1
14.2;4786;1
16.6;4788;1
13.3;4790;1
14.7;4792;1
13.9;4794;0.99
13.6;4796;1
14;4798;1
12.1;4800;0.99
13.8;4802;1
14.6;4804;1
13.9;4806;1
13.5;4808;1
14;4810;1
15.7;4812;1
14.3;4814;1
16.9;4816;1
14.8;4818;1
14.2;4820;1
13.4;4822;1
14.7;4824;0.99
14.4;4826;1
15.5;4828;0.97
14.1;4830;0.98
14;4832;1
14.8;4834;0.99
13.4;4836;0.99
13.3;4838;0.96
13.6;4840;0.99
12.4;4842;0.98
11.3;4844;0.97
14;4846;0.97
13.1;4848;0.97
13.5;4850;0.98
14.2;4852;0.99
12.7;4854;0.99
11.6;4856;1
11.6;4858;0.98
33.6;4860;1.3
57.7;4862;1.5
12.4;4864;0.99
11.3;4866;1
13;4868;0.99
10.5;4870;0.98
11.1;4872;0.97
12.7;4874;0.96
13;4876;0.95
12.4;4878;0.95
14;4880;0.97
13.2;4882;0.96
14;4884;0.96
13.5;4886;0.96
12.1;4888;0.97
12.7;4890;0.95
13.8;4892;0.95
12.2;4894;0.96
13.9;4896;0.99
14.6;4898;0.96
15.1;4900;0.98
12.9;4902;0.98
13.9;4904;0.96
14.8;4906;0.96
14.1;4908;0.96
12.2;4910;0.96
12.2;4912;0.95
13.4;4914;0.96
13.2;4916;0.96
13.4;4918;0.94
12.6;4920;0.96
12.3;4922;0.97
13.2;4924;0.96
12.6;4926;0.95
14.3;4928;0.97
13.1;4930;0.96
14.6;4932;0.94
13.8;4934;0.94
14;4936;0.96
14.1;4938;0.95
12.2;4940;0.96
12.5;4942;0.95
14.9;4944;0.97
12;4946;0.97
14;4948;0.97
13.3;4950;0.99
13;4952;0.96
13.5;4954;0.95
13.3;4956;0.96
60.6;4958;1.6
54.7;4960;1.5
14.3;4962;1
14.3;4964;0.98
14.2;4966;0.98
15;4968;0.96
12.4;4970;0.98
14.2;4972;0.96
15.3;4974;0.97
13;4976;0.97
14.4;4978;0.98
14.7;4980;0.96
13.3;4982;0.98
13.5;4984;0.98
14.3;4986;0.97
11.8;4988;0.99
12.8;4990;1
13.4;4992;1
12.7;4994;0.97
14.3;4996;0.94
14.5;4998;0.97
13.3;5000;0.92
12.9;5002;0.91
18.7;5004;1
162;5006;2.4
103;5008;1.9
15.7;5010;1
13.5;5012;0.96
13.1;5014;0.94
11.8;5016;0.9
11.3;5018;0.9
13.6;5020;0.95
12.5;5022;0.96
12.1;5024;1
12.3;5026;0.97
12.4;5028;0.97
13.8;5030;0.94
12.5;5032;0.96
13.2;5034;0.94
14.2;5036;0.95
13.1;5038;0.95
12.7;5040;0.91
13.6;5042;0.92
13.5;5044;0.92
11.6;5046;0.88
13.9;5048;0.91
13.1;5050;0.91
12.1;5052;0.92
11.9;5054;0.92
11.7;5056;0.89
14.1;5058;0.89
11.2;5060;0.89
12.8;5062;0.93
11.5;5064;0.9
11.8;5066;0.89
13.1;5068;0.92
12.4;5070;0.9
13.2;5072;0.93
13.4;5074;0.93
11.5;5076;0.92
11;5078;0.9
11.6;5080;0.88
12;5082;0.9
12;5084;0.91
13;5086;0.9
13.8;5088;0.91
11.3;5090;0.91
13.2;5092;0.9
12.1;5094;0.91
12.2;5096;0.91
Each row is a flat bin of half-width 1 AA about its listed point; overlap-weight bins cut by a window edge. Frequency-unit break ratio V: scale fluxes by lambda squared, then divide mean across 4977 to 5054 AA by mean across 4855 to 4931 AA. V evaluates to 1.4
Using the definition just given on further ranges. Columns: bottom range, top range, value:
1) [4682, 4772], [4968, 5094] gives 1.24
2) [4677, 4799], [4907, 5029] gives 1.38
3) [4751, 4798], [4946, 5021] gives 1.66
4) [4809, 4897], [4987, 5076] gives 1.33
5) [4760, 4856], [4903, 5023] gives 1.43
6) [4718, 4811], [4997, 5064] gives 1.52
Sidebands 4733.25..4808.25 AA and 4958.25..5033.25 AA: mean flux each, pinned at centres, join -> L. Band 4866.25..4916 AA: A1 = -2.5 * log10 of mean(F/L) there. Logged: 0.37 mag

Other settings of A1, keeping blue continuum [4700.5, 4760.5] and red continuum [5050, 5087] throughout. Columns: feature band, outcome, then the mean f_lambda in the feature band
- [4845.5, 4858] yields 0.10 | 13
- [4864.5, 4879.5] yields 0.17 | 12.1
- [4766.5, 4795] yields 0.03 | 14.6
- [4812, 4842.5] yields 0.02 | 14.3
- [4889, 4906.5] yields 0.01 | 13.7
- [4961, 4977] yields -0.07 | 14.1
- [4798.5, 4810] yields 0.09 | 13.6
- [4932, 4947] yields 0.00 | 13.4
